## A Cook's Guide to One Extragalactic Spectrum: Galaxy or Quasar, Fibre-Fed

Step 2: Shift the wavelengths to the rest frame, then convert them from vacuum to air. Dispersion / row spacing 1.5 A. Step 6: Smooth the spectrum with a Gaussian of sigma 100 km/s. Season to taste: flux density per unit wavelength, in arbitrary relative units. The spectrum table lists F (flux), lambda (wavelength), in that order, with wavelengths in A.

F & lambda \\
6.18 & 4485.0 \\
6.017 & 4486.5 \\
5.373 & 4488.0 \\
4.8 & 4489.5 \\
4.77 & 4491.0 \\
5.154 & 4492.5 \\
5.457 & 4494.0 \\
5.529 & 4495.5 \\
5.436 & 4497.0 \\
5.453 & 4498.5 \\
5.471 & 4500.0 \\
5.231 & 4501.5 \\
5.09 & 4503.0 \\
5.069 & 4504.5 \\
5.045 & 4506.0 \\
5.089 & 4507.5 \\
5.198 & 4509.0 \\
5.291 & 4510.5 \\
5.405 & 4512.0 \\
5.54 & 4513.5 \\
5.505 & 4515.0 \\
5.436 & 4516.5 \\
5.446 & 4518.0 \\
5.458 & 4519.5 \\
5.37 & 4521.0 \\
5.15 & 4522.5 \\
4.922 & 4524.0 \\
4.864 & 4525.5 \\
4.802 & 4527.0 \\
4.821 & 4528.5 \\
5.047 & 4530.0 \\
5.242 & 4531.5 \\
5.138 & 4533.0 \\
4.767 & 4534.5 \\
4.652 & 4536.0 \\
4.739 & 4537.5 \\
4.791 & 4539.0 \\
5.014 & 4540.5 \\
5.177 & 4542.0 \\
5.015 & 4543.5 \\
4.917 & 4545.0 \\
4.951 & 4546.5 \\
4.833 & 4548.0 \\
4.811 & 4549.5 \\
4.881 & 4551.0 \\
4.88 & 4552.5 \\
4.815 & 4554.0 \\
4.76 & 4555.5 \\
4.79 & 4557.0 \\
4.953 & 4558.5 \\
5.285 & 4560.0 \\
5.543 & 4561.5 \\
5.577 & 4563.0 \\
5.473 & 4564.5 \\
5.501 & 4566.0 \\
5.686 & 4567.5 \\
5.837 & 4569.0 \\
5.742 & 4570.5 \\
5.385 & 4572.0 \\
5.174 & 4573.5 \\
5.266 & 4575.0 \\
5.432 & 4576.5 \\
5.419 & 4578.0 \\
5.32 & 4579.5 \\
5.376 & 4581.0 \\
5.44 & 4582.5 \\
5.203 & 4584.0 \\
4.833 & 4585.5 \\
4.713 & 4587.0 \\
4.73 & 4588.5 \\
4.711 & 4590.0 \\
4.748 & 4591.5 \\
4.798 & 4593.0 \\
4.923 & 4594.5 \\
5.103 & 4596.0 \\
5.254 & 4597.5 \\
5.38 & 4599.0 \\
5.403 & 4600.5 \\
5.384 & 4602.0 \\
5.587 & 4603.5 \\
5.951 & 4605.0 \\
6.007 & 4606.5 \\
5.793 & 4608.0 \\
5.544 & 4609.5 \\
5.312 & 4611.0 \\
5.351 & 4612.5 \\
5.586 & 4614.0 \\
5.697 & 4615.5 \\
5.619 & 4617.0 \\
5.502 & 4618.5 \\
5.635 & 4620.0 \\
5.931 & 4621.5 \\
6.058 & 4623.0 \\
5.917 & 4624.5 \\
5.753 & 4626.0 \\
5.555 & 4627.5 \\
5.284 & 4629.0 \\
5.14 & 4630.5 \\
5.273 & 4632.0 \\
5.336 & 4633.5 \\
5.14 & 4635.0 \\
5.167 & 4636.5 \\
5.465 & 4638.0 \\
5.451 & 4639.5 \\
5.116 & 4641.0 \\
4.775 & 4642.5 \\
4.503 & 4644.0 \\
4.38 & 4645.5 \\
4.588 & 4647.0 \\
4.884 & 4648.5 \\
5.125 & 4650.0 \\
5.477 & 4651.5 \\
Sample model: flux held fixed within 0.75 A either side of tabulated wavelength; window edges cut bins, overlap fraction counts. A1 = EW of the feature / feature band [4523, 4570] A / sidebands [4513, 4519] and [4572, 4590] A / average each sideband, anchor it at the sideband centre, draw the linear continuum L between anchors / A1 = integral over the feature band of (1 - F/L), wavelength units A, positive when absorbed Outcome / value 2.4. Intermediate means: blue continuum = 5.48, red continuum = 5.16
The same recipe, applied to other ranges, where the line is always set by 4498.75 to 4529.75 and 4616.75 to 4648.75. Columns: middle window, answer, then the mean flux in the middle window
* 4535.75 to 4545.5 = 0.6 A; 4.91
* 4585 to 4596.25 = 1.0 A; 4.81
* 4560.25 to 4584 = -1.0 A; 5.47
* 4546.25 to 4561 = 0.9 A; 4.9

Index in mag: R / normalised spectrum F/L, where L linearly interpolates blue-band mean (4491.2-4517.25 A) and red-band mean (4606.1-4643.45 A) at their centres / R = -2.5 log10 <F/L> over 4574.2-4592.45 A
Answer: 0.07 mag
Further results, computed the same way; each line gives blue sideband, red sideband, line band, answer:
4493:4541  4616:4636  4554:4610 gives 0.02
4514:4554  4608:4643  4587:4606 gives 0.04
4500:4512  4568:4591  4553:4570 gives -0.01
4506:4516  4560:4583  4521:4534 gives 0.07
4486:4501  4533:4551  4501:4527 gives -0.02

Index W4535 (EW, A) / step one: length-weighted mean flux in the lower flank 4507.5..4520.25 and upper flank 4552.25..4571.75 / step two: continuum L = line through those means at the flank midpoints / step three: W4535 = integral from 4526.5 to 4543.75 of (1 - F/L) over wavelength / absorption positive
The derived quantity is 1.4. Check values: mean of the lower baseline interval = 5.39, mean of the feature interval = 4.93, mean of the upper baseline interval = 5.31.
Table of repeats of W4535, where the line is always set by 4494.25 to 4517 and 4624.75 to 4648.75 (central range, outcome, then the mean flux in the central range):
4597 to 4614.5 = -1.25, 5.55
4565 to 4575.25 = -0.58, 5.52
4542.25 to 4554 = 0.79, 4.9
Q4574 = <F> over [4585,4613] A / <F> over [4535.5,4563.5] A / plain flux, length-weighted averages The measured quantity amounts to 1.1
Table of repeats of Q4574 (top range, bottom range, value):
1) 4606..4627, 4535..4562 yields 1.15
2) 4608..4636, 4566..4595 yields 1.06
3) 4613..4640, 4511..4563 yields 1.09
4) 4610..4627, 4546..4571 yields 1.09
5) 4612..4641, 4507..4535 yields 1.06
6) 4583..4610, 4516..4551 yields 1.04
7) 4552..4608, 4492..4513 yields 1.00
